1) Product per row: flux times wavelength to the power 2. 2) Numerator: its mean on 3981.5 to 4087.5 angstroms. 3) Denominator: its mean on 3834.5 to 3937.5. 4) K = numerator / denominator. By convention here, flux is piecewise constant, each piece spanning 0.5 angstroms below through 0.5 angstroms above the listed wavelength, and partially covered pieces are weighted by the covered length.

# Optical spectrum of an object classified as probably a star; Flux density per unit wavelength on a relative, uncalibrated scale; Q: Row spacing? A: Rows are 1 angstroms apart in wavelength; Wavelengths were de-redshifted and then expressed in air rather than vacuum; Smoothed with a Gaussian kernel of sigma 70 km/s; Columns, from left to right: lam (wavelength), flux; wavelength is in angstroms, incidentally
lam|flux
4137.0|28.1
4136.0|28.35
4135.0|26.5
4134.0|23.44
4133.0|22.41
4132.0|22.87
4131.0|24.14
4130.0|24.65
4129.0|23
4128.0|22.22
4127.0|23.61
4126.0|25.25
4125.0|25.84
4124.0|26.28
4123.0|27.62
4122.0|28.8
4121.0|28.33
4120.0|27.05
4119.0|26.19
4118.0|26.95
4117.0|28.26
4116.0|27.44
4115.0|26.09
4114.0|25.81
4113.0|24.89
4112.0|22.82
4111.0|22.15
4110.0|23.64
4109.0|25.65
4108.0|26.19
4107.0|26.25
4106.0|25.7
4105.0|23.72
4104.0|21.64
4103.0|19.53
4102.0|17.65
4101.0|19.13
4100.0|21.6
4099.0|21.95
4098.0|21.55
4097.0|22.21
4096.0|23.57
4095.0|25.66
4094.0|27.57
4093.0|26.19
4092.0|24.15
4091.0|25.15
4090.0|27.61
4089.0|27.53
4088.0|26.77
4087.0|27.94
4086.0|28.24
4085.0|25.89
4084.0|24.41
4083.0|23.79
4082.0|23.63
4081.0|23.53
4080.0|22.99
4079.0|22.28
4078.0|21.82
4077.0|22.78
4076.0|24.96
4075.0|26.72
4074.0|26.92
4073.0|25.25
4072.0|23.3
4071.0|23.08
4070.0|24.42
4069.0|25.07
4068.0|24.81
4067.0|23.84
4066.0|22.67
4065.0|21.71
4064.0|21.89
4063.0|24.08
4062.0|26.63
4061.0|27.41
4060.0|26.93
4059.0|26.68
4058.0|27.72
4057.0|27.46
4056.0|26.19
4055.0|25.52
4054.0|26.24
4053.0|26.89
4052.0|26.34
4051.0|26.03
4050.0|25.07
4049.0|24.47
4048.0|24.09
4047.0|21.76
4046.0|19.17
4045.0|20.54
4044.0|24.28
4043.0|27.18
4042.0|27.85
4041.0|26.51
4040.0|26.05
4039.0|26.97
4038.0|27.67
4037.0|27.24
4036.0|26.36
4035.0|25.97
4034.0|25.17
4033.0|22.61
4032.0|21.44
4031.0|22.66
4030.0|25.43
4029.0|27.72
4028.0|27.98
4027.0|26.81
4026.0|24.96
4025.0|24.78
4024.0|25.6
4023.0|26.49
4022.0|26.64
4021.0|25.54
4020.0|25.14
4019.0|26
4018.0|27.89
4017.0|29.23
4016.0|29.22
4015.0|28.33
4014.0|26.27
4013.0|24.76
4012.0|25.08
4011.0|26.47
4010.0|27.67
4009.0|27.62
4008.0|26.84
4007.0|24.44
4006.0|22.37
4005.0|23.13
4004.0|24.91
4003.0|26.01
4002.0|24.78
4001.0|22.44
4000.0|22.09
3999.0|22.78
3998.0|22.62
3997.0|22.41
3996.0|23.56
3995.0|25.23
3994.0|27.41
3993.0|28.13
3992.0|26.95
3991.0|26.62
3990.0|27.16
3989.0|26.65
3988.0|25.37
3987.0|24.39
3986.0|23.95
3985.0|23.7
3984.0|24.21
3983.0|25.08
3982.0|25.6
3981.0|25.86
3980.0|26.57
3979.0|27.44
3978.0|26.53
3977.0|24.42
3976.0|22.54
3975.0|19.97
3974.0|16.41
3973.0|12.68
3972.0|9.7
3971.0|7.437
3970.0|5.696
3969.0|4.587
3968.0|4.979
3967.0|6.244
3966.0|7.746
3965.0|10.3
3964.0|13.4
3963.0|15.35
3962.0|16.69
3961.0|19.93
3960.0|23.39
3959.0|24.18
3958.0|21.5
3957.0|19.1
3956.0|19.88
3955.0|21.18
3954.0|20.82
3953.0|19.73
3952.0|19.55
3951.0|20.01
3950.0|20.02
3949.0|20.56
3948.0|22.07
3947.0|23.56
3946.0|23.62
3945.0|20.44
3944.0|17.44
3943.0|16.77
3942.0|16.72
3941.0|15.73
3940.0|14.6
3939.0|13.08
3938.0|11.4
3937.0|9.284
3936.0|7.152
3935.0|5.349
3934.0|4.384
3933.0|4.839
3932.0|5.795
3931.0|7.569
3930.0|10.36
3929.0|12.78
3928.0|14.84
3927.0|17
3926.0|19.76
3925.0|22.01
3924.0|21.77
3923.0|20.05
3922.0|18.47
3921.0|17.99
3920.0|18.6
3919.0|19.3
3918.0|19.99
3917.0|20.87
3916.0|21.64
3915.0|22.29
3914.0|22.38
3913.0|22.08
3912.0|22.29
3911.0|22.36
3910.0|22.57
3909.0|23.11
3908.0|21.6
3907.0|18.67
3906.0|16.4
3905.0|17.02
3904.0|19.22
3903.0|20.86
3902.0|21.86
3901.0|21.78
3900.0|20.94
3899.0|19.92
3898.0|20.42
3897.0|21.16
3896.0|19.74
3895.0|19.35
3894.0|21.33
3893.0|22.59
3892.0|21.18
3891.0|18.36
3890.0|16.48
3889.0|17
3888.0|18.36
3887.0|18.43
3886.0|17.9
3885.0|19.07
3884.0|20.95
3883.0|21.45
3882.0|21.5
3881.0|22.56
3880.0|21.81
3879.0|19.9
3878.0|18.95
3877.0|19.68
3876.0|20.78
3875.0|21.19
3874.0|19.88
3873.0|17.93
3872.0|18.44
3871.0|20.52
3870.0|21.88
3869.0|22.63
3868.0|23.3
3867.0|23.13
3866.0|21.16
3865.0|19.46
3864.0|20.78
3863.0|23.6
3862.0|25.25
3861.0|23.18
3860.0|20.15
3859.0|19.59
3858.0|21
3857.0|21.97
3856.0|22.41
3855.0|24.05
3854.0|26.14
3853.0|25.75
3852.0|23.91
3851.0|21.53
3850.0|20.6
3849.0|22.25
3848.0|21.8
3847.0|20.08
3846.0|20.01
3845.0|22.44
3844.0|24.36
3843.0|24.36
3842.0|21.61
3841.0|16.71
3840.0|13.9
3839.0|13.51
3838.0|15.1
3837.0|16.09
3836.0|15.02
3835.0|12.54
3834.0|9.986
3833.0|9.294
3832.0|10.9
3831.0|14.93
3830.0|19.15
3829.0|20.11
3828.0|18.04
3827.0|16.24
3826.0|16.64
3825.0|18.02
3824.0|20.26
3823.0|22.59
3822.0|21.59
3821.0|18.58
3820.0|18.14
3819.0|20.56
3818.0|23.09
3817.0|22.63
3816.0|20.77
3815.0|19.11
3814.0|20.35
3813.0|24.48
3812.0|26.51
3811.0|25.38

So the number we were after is 1.4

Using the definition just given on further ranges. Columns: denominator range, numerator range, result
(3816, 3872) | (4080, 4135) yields 1.42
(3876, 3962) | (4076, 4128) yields 1.46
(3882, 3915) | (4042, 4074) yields 1.33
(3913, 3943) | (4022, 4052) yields 1.75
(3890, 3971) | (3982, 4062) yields 1.55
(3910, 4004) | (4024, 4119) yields 1.39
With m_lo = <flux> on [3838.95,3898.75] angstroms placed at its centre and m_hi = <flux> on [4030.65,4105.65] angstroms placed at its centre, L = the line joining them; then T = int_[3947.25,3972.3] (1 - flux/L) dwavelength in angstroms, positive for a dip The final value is 7.4 angstroms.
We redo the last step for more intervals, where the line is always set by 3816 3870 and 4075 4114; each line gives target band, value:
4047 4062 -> -1.7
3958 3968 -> 3.1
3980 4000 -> -2.5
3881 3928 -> 1.6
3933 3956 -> 5.6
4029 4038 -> -0.7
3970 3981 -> 1.5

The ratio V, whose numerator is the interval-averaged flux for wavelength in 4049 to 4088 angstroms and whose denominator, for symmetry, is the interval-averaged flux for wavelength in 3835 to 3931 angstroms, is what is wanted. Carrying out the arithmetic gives 1.24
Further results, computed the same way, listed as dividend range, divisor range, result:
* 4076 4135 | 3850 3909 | 1.18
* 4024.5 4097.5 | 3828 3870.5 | 1.26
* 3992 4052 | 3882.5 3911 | 1.27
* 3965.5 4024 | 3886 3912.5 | 1.13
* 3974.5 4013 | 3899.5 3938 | 1.45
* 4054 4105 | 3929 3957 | 1.60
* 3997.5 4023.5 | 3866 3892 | 1.27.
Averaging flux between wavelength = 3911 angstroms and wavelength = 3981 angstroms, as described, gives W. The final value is 16.8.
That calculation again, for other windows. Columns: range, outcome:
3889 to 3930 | 19.9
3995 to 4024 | 25.4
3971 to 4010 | 23.7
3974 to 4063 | 25.4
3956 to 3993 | 19.4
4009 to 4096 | 25.4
